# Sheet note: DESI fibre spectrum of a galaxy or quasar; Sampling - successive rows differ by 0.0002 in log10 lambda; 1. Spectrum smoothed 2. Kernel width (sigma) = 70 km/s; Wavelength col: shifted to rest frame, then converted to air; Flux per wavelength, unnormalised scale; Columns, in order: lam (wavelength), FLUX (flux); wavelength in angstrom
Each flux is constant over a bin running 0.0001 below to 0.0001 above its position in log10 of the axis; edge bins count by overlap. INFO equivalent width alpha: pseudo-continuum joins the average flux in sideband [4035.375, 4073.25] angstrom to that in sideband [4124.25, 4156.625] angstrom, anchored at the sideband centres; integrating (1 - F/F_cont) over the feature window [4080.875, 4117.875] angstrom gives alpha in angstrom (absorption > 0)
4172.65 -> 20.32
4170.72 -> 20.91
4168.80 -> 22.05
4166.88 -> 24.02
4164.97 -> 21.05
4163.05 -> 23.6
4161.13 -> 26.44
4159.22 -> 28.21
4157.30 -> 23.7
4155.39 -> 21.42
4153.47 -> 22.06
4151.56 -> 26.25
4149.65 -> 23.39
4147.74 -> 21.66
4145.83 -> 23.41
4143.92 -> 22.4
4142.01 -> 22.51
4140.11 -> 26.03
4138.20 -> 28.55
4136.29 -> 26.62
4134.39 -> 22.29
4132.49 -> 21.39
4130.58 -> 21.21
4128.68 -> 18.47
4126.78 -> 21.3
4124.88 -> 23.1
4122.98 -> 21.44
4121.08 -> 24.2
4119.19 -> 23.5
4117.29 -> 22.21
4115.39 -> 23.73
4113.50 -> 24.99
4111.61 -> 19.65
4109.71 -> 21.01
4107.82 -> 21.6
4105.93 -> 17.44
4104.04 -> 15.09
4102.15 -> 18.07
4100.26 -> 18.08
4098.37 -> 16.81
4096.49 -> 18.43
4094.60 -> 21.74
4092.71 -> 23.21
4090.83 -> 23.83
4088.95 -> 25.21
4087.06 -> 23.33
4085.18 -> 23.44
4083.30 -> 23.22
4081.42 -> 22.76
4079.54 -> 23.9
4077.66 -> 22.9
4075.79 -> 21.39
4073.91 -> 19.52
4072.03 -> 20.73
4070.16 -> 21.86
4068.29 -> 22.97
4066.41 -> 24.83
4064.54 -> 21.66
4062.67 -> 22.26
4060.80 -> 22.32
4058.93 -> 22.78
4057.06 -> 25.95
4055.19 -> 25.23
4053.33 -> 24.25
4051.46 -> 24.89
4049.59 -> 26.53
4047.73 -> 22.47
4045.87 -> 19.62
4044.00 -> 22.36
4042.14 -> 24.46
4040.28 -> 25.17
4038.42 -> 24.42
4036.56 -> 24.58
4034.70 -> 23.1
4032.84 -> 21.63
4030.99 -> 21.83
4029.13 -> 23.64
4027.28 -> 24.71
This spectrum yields 3.3 angstrom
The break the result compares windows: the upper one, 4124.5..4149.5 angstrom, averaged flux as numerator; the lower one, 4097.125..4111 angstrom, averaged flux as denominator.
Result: 1.25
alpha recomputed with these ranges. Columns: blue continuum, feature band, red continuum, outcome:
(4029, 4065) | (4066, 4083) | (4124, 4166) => 0.86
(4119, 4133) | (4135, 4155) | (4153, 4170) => -1.27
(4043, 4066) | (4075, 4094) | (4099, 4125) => -1.05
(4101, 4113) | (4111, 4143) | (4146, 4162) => -2.85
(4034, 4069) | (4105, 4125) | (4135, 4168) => 1.62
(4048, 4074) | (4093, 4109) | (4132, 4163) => 3.44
